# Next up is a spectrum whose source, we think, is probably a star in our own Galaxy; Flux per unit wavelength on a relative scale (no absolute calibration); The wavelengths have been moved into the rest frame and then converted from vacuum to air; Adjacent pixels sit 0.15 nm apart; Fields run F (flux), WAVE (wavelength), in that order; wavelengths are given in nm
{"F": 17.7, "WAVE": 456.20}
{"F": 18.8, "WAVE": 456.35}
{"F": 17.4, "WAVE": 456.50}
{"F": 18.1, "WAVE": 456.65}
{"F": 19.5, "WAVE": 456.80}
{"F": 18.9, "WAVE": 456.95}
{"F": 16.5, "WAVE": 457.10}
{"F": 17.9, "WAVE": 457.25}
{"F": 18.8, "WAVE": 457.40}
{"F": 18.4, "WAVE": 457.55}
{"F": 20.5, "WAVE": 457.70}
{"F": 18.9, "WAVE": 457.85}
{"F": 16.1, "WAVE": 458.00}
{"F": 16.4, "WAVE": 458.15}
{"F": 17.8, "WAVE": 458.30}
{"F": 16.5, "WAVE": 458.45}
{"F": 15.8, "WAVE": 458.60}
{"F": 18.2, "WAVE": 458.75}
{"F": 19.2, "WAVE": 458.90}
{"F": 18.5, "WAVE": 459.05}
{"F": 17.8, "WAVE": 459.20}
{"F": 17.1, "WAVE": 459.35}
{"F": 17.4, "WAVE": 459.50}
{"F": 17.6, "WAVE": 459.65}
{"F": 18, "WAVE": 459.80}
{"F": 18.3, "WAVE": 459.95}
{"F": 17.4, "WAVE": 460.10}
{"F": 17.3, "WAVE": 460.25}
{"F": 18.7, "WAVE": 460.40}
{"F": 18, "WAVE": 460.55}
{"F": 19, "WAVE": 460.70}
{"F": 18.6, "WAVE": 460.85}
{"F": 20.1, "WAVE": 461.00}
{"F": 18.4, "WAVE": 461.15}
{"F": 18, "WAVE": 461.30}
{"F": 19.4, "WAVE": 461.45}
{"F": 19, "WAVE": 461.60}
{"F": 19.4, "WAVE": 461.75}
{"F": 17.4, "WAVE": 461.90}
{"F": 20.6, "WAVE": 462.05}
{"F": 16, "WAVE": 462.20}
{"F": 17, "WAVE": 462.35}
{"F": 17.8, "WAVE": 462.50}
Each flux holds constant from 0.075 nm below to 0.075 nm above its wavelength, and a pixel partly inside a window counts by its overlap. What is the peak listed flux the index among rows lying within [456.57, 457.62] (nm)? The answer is 19.5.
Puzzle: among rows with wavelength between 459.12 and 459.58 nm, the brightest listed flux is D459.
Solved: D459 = 17.8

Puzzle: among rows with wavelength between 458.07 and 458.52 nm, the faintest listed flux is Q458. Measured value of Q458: 16.4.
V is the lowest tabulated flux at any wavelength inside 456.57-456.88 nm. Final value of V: 18.1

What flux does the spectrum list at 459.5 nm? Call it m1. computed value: 17.4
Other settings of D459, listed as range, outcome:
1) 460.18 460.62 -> 18.7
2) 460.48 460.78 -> 19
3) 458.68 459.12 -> 19.2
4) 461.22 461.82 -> 19.4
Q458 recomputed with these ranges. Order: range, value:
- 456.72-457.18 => 16.5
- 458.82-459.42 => 17.1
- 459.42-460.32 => 17.3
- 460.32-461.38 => 18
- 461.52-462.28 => 16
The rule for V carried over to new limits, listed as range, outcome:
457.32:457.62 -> 18.4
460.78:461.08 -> 18.6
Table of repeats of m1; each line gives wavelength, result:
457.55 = 18.4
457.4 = 18.8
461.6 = 19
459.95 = 18.3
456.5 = 17.4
